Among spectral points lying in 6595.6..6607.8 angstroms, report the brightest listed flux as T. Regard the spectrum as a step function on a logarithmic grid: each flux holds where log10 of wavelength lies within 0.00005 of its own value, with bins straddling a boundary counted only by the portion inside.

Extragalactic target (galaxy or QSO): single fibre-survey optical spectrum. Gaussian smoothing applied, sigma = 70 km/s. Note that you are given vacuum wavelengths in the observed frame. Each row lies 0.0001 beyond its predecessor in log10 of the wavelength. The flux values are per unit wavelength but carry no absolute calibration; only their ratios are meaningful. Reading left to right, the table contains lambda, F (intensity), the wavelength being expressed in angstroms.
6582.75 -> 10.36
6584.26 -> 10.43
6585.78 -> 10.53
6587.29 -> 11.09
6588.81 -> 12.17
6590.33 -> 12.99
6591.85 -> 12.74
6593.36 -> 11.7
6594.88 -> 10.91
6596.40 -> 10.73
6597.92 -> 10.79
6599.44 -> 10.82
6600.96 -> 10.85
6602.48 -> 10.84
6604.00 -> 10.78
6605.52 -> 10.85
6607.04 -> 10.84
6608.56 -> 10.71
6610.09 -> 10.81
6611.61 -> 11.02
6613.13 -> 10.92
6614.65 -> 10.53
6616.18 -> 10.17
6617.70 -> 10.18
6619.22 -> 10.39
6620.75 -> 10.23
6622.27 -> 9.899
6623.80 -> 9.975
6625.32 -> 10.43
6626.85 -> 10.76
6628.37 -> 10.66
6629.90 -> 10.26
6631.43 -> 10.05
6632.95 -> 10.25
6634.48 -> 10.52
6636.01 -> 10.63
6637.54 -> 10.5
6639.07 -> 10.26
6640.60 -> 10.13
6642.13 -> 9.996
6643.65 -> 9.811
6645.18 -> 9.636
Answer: 10.85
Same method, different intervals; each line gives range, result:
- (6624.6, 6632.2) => 10.76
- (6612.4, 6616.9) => 10.92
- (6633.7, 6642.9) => 10.63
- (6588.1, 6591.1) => 12.99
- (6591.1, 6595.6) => 12.74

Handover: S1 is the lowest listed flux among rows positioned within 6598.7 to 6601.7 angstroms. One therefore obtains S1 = 10.82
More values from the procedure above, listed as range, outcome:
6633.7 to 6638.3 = 10.5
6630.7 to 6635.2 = 10.05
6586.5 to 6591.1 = 11.09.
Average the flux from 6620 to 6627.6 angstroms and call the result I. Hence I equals 10.3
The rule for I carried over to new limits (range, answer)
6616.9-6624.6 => 10.1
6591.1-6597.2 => 11.5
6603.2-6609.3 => 10.8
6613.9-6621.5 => 10.3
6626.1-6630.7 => 10.6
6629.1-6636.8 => 10.3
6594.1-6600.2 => 10.8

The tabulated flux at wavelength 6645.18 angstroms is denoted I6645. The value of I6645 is 9.636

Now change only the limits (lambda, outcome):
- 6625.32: 10.43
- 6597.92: 10.79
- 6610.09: 10.81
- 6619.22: 10.39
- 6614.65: 10.53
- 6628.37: 10.66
